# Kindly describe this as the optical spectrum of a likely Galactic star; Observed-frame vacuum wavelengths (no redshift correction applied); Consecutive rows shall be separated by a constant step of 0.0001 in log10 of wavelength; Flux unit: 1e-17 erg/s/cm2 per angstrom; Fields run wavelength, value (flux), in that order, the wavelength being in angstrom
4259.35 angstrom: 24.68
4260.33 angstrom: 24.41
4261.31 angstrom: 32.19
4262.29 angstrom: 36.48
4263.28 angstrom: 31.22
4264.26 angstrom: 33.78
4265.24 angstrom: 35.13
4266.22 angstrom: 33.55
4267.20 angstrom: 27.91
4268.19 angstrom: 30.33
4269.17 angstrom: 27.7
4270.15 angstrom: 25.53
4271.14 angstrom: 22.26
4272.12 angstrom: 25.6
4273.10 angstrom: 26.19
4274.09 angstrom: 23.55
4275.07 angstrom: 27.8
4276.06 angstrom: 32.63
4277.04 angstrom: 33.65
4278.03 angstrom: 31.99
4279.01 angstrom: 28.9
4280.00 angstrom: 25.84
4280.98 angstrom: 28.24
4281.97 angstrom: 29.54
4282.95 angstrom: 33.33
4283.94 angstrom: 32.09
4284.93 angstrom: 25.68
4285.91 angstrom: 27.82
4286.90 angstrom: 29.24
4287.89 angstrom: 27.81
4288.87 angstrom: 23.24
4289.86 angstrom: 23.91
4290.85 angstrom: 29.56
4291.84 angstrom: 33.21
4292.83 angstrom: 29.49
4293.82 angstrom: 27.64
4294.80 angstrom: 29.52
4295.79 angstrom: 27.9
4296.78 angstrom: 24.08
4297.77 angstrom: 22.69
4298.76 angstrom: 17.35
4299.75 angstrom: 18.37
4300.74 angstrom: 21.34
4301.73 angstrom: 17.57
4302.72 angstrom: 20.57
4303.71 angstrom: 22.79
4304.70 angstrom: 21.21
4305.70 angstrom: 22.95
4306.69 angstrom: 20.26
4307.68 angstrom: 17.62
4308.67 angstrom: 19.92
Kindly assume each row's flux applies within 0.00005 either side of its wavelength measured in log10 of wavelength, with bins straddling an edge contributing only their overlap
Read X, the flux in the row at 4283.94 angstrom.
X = 32.09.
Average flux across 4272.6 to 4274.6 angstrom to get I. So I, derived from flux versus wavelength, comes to 24.9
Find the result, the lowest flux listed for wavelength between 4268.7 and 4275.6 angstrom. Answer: 22.26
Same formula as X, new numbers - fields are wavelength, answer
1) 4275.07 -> 27.8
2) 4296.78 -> 24.08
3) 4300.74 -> 21.34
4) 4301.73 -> 17.57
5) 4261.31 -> 32.19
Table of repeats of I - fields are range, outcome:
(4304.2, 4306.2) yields 22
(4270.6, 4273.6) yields 24.7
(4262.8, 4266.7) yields 33.5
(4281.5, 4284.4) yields 31.7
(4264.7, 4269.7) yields 30.9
